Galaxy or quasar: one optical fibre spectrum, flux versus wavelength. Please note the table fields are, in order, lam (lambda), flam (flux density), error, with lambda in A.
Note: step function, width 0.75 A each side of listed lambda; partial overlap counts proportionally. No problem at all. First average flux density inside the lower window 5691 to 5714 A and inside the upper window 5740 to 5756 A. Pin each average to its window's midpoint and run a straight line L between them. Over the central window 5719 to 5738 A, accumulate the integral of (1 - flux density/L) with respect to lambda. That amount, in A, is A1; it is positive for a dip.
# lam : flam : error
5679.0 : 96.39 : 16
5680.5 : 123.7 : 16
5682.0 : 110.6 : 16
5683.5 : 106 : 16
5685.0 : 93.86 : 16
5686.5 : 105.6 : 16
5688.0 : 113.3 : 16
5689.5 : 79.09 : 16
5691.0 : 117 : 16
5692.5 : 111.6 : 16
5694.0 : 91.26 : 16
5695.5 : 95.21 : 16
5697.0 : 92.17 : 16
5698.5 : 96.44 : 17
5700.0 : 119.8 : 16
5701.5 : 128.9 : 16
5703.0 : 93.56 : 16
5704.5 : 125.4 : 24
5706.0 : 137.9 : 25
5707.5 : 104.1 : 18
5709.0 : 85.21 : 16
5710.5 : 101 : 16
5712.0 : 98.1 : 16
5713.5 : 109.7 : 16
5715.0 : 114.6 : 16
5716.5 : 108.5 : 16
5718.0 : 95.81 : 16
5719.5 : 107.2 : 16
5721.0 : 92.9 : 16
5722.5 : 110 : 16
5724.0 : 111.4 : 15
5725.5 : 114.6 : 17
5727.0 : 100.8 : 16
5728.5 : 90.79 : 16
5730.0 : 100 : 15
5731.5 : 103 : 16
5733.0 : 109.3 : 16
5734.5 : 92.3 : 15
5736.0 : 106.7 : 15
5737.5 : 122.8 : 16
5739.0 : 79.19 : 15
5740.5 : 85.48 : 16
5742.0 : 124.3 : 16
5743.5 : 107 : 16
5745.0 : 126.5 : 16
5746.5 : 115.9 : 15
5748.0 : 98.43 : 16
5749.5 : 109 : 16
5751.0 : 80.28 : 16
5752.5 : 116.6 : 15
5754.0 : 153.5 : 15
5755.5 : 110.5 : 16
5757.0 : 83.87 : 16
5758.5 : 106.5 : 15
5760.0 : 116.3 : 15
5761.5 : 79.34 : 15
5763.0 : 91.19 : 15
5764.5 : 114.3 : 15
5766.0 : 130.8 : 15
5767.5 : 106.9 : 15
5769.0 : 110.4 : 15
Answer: 0.88 A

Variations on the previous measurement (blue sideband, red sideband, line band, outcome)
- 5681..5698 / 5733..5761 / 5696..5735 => -0.51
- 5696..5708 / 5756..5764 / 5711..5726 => 0.22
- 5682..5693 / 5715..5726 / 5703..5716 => -0.38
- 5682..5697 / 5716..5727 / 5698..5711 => -0.94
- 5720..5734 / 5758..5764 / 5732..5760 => -1.83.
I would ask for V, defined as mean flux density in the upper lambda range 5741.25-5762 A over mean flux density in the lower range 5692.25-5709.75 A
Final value 1.03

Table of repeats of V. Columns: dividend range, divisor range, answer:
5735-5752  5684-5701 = 1.03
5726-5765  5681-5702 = 1.00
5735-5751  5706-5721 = 1.02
